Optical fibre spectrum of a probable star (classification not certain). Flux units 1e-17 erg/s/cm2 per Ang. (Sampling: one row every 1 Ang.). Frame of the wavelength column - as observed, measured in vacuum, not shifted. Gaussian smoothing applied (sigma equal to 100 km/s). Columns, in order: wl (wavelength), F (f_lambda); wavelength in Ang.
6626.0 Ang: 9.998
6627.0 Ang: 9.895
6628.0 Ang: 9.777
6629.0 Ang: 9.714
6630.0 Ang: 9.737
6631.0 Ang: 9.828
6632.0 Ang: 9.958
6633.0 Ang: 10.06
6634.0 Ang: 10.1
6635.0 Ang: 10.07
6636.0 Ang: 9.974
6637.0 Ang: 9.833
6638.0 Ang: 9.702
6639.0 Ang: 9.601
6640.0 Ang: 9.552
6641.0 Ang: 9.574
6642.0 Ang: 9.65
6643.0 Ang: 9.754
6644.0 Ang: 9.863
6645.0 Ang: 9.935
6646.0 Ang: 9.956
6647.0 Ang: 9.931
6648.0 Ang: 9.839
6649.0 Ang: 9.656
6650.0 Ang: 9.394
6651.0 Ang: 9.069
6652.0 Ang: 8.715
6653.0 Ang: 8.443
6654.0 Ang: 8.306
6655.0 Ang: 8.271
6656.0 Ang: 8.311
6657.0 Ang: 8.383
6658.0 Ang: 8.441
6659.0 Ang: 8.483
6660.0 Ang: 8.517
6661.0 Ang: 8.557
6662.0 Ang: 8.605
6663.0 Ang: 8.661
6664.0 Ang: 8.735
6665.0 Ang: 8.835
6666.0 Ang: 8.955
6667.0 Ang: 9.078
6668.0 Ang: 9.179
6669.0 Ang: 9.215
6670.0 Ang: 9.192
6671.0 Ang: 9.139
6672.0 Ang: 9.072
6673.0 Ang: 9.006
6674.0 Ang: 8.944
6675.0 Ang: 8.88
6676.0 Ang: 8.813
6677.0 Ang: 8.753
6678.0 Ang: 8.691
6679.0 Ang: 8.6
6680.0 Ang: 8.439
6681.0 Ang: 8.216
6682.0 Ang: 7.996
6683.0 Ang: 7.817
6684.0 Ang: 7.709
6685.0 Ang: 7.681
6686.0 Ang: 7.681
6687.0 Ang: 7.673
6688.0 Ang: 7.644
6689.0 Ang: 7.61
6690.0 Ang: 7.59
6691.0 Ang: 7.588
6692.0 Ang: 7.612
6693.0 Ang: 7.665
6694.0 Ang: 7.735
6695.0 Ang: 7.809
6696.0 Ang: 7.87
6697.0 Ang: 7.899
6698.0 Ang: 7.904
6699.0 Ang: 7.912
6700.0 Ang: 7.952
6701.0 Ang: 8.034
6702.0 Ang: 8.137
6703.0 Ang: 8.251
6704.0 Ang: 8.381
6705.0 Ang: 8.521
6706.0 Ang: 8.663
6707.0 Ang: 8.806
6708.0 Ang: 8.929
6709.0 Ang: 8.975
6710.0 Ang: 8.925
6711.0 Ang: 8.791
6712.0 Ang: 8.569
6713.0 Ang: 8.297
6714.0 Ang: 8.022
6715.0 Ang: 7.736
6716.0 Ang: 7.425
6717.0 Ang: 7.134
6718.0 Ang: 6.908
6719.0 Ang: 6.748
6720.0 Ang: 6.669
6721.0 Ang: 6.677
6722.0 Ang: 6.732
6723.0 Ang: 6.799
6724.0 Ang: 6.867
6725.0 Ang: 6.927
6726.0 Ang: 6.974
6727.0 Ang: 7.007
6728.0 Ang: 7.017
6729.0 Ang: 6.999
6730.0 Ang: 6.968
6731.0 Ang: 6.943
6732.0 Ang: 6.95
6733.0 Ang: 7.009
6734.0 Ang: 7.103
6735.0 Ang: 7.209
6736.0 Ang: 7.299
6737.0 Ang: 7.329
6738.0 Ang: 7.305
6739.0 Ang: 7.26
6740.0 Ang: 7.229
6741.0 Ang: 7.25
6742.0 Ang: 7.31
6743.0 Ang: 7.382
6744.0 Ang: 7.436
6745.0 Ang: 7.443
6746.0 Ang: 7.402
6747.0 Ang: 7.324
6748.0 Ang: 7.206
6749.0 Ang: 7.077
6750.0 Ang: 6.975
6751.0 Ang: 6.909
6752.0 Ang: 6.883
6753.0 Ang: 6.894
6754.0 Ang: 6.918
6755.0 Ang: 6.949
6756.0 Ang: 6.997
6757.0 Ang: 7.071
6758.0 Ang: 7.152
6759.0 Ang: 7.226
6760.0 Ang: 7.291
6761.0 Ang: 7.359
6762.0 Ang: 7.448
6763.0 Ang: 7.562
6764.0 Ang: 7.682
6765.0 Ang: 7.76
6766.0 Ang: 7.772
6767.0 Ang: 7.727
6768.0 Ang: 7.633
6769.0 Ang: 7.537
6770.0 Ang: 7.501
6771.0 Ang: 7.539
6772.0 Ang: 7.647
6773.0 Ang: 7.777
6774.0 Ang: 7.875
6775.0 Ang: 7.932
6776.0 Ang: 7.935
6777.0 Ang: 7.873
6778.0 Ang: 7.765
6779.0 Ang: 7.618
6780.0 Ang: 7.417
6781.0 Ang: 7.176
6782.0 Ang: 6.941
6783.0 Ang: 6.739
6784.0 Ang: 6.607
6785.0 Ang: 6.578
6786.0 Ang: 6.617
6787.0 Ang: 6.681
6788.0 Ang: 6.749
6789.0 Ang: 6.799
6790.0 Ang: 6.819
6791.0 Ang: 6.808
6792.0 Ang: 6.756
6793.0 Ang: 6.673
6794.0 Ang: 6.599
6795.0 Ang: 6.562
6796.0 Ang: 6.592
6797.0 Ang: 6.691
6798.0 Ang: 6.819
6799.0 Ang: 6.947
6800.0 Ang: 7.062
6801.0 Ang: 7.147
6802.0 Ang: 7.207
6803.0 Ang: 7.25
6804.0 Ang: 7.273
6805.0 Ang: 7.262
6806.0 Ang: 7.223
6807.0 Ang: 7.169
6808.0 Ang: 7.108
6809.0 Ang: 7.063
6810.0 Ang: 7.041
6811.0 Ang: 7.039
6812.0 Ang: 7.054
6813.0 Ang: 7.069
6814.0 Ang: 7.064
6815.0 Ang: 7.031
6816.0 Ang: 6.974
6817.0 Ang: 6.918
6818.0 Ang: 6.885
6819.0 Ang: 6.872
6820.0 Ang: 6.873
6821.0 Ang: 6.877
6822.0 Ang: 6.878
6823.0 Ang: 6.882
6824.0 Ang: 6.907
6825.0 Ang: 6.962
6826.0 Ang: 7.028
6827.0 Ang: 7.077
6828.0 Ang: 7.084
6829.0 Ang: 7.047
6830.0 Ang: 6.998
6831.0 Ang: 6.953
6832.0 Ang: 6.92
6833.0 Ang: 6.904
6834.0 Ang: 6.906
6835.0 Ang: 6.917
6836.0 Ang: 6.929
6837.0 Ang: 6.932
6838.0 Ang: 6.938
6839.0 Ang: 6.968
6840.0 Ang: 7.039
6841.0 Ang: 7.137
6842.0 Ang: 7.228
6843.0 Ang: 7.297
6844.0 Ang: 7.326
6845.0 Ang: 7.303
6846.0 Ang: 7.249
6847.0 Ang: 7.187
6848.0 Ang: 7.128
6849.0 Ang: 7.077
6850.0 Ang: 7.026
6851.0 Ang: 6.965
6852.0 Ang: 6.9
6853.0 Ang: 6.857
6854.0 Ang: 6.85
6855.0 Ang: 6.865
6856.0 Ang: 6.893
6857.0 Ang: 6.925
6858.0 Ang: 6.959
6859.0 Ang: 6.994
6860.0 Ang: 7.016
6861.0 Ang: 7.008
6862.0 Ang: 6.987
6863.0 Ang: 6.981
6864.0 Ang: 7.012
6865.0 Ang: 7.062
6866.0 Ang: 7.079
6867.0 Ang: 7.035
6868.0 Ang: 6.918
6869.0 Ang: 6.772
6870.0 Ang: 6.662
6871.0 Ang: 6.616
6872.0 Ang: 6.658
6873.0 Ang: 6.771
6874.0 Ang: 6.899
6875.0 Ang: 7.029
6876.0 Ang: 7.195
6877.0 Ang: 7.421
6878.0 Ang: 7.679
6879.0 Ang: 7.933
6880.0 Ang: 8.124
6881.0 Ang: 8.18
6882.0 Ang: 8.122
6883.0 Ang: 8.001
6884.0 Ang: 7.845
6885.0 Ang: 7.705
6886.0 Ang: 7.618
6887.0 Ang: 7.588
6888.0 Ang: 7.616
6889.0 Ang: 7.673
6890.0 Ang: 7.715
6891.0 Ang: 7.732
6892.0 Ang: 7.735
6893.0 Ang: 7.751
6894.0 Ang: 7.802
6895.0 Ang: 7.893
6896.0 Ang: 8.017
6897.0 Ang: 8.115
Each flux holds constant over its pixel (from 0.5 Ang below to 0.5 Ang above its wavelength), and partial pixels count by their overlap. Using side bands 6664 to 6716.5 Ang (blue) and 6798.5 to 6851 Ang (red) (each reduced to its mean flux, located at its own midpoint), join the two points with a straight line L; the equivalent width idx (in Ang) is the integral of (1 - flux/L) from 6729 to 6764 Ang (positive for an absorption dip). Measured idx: 2.73 Ang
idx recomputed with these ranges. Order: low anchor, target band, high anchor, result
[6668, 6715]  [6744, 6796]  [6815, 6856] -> 2.6 Ang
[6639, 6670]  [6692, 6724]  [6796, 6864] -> 2.2 Ang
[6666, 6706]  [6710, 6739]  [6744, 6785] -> 2.1 Ang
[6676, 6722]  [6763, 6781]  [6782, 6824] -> -1.2 Ang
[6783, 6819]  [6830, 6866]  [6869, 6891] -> 1.1 Ang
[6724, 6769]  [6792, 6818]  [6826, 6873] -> 0.4 Ang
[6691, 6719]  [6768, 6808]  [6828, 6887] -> 2.3 Ang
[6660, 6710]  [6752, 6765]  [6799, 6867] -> 0.8 Ang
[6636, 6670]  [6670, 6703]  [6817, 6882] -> 2.4 Ang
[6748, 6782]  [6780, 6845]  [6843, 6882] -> 2.7 Ang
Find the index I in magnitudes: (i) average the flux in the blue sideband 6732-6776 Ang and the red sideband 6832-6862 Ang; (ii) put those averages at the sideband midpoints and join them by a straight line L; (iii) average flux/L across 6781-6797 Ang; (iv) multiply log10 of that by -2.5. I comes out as 0.079 mag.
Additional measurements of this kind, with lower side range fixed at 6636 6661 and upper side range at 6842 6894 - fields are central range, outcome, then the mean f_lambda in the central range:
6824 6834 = 0.09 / 6.99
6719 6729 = 0.24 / 6.85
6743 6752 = 0.16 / 7.21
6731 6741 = 0.18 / 7.18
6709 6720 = 0.10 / 7.85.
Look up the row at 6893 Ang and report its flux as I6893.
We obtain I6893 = 7.751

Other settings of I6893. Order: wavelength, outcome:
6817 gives 6.918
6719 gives 6.748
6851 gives 6.965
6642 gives 9.65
